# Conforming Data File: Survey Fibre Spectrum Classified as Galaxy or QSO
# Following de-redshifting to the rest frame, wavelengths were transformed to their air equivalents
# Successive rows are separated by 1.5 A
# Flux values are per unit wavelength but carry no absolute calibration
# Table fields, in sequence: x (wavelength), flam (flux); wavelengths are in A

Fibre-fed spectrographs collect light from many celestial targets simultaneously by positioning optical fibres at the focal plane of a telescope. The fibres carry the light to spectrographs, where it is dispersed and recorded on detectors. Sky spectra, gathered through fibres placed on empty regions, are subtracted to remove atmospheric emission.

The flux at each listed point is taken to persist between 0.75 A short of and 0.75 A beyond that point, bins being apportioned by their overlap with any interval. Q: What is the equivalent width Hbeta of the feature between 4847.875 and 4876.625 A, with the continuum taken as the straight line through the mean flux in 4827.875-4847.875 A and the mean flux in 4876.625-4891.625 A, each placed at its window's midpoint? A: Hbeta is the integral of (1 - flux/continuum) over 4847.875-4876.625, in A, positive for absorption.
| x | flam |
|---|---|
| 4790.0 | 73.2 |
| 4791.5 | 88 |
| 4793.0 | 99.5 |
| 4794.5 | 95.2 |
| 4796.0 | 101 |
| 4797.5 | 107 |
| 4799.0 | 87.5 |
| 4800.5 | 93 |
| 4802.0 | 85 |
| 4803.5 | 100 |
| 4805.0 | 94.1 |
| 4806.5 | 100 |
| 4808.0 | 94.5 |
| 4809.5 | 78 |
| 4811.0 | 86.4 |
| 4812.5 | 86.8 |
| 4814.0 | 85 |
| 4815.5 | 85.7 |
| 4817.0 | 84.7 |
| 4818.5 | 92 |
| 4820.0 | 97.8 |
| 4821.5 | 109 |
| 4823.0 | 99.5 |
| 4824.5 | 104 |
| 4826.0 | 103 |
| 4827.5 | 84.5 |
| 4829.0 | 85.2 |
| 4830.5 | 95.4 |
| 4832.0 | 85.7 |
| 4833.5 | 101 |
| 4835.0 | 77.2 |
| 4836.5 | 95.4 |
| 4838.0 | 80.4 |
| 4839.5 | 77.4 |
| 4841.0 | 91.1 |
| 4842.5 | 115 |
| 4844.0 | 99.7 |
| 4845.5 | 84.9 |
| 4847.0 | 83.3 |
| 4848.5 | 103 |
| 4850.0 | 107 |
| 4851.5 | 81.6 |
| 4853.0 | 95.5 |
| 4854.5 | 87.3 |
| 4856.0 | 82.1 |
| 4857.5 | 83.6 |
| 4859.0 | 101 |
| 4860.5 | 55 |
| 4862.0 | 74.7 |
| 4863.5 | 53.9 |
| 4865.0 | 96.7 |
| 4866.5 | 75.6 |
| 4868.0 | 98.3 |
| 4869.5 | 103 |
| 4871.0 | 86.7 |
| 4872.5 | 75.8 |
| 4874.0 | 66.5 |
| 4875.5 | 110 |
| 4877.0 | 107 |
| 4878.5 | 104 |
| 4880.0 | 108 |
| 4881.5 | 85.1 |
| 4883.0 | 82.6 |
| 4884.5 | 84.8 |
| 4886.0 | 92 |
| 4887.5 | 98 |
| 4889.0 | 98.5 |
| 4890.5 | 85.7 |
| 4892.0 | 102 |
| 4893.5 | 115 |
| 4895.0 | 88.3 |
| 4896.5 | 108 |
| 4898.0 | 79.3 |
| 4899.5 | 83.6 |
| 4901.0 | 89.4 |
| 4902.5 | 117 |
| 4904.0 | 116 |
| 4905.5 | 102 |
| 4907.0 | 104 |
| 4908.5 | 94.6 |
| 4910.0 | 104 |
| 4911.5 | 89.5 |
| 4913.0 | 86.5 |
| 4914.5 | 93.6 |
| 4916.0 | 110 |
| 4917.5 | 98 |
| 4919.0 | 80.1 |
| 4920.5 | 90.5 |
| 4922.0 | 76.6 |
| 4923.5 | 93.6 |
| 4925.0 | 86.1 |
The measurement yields 1.9 A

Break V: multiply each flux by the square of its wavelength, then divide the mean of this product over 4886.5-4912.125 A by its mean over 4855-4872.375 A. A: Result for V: 1.21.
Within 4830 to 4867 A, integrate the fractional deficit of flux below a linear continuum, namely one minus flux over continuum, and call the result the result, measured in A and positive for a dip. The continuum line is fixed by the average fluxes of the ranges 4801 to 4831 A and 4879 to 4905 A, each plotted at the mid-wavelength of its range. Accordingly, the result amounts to 2.6 A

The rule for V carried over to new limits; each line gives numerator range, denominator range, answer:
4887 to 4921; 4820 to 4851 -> 1.06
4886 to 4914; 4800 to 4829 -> 1.09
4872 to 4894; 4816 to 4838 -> 1.03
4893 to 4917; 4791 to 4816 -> 1.11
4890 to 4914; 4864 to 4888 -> 1.08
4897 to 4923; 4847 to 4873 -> 1.13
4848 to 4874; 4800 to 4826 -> 0.93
